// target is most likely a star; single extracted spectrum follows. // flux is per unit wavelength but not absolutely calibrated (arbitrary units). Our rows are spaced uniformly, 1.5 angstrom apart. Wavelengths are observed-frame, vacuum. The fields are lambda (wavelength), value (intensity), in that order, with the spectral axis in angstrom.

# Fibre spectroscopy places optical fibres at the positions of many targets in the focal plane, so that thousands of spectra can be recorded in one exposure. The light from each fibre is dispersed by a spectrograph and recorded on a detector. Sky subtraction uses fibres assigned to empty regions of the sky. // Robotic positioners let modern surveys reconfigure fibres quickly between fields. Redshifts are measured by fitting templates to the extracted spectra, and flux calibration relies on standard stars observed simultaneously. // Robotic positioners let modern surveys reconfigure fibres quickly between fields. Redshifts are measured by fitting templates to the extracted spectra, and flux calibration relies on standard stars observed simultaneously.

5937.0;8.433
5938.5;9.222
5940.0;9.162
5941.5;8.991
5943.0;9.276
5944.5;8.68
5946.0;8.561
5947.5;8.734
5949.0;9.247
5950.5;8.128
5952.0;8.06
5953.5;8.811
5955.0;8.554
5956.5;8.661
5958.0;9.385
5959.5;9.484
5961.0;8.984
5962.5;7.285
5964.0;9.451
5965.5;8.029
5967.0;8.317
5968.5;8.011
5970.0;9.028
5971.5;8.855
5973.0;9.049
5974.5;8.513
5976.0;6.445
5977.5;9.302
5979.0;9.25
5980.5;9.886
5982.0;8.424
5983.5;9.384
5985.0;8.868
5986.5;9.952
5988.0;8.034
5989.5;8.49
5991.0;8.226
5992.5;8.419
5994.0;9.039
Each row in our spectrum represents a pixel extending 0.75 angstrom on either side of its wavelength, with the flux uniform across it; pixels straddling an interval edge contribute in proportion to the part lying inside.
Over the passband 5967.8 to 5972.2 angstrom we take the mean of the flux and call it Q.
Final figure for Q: 8.64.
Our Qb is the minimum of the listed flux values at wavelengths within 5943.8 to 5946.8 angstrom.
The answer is 8.561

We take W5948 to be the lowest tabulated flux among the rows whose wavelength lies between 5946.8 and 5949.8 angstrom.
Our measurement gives 8.734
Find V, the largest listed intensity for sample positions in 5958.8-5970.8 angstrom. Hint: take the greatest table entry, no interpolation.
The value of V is 9.484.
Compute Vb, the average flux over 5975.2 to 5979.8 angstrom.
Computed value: 8.35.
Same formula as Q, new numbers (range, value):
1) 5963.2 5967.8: 8.58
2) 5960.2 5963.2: 8.17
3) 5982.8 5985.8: 9.14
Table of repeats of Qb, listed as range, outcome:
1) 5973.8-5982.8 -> 6.445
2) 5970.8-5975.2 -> 8.513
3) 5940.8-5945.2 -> 8.68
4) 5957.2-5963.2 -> 7.285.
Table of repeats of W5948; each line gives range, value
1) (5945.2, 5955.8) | 8.06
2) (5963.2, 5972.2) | 8.011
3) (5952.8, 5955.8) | 8.554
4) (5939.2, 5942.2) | 8.991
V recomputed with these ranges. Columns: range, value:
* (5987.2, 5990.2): 8.49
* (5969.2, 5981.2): 9.886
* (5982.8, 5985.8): 9.384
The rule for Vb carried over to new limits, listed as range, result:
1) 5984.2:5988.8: 8.95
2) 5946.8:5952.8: 8.54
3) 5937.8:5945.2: 9.07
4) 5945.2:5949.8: 8.84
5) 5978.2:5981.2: 9.56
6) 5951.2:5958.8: 8.7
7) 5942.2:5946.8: 8.84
